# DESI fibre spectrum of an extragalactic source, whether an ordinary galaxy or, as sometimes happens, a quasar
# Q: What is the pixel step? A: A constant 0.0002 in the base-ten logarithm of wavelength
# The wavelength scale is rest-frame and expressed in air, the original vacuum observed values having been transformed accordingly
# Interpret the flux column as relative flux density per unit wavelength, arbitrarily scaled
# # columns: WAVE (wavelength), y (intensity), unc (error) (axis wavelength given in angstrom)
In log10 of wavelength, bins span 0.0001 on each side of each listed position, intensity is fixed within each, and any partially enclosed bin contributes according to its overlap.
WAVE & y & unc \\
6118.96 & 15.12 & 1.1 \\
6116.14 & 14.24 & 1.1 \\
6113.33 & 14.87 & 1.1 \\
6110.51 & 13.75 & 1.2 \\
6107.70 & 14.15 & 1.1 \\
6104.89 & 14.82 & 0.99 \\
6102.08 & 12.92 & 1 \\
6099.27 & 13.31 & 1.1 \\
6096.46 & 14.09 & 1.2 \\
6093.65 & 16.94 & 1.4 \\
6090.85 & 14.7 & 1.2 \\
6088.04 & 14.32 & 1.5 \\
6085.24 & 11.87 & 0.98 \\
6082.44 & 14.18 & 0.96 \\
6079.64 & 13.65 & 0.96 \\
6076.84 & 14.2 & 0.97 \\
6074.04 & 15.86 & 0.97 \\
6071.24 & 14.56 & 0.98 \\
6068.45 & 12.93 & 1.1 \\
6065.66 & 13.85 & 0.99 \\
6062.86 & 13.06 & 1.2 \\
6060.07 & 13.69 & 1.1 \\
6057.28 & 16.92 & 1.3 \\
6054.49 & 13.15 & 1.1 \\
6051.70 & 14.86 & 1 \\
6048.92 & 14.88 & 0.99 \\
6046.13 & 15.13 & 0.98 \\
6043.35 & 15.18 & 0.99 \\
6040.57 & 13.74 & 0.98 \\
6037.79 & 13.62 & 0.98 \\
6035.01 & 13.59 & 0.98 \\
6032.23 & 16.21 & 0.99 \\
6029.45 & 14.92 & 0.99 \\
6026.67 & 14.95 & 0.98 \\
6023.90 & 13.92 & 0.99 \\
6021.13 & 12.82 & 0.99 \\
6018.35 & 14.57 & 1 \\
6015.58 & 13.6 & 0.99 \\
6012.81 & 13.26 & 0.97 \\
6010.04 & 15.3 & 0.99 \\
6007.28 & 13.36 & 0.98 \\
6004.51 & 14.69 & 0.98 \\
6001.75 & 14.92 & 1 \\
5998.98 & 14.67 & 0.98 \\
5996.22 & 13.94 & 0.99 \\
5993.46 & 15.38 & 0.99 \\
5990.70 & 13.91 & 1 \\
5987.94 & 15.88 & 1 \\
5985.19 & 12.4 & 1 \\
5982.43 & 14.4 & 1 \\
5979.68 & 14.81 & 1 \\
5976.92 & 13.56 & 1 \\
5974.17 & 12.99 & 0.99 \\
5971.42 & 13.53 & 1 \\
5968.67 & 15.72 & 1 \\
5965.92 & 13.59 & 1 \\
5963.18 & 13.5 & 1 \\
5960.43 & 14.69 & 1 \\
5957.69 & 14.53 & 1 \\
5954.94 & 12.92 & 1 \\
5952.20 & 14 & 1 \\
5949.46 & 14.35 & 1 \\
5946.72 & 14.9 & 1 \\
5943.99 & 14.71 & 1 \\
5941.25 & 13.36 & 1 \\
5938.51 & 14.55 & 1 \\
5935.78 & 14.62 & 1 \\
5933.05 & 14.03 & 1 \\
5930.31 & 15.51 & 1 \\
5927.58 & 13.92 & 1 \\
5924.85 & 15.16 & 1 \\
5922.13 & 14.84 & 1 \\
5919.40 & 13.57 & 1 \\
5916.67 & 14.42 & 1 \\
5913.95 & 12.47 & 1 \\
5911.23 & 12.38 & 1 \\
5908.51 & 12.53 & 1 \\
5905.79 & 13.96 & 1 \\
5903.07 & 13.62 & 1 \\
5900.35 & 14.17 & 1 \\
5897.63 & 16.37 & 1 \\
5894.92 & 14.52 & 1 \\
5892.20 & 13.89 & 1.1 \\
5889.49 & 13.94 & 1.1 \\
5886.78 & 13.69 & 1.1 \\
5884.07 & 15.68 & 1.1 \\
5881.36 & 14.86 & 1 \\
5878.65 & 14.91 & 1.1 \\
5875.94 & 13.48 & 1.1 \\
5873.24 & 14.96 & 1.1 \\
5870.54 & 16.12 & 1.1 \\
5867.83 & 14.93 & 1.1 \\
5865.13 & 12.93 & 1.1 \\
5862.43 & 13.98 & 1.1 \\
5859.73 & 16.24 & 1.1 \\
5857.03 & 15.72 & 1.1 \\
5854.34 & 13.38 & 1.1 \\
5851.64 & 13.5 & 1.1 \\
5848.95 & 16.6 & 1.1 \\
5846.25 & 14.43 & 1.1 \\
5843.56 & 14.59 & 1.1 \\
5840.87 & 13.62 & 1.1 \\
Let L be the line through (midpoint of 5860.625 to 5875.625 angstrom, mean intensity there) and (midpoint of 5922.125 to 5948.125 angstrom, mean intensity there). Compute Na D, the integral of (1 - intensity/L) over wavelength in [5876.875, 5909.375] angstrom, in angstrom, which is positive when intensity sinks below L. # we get 0.4 angstrom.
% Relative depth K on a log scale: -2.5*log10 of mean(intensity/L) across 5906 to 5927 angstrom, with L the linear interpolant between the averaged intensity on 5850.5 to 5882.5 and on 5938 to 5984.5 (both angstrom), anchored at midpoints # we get 0.05 mag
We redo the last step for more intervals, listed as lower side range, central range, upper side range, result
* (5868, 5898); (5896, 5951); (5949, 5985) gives 0.01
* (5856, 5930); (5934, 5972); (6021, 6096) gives 0.01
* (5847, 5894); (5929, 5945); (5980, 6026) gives 0.00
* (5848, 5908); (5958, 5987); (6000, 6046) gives 0.03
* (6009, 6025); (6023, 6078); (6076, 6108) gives -0.04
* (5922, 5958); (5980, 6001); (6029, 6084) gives 0.00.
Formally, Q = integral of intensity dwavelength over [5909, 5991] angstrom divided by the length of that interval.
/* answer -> 14.1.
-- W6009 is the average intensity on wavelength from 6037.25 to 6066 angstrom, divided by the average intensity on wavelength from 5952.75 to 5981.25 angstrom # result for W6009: 1.03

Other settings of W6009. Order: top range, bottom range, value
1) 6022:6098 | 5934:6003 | 1.01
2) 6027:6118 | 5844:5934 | 1.00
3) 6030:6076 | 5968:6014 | 1.01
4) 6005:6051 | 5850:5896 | 0.99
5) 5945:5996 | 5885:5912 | 1.01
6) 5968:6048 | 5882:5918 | 1.02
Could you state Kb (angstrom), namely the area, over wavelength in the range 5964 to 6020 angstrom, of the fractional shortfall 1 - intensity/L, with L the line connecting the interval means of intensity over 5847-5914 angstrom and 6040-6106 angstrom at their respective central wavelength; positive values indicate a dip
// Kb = 0.5 angstrom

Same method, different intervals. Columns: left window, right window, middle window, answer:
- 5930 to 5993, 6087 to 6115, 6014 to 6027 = 0.36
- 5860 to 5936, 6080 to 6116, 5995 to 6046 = -0.40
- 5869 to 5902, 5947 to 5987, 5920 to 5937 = -0.37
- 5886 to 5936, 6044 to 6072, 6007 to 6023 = 0.45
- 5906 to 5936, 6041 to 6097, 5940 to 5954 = -0.22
